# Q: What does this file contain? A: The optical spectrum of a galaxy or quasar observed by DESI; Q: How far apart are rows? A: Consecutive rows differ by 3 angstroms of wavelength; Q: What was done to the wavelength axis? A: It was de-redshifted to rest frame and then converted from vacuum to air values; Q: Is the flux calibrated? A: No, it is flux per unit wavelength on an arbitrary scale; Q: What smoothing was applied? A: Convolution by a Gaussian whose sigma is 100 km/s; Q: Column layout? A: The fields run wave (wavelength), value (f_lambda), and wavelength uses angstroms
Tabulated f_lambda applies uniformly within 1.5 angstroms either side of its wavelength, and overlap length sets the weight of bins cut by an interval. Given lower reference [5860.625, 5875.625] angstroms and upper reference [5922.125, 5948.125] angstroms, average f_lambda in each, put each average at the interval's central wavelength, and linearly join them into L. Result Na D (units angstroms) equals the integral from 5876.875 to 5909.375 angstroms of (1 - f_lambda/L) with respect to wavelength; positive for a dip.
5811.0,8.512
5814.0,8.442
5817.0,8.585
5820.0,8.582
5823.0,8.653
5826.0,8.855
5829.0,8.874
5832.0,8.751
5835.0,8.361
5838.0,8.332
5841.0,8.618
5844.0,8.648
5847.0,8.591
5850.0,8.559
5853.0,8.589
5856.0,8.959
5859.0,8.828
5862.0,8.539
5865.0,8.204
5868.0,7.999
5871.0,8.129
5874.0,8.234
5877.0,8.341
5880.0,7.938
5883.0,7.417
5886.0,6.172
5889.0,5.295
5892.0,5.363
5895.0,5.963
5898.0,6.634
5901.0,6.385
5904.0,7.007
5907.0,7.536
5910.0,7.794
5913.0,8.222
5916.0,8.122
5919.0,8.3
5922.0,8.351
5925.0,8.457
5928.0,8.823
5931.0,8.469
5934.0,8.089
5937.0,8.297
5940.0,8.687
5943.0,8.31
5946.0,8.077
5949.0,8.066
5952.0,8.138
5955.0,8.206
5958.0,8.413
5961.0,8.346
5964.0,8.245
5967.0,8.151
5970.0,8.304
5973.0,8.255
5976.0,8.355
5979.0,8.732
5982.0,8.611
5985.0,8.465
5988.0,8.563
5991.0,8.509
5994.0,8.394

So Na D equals 6.2 angstroms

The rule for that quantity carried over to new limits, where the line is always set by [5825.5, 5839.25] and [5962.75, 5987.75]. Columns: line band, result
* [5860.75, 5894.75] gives 4.8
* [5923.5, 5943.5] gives 0.0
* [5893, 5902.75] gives 2.5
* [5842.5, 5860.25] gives -0.2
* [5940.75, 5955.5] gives 0.5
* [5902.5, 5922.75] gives 1.5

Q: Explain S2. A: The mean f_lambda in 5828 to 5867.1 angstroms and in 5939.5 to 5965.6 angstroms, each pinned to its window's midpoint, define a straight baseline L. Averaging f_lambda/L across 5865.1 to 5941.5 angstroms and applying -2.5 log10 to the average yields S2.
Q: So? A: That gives 0.11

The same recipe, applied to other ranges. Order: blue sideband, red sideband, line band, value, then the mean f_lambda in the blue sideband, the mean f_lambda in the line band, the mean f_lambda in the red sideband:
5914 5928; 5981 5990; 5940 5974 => 0.03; 8.36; 8.25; 8.54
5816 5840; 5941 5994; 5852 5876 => 0.02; 8.62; 8.43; 8.34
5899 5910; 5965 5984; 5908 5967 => -0.08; 7.07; 8.28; 8.4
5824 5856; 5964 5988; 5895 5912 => 0.21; 8.63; 7.01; 8.41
